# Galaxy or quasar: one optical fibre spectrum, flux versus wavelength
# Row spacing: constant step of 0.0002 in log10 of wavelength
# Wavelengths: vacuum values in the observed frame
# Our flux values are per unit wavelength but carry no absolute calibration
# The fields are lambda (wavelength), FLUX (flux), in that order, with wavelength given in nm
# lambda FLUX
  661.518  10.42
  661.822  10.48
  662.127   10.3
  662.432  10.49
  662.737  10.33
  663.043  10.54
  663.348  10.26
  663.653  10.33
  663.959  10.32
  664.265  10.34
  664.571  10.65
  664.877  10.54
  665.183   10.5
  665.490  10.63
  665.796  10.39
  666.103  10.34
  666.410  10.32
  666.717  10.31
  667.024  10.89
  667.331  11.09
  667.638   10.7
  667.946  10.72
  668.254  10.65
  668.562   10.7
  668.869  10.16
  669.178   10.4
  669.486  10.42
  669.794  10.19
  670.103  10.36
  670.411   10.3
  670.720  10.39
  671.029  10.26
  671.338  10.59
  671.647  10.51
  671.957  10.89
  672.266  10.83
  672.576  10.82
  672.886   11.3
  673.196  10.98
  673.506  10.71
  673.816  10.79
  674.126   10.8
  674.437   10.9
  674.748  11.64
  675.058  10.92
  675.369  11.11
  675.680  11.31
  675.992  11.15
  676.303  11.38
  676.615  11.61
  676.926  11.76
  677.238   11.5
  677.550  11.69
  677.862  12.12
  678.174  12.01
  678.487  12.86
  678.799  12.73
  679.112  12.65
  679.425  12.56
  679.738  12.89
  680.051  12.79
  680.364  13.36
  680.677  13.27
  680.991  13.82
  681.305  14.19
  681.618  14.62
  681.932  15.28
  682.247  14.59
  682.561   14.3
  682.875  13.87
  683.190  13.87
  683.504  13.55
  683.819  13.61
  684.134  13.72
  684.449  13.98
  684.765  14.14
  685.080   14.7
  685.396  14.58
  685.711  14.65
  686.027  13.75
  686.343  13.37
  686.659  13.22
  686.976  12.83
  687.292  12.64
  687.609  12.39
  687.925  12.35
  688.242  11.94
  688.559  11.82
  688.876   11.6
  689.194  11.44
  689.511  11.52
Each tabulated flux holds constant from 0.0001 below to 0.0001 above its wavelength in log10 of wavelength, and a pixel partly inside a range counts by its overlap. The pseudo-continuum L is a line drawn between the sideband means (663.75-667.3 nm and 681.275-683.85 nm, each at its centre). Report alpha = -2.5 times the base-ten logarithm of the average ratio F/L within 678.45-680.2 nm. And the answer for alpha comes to 0.07 mag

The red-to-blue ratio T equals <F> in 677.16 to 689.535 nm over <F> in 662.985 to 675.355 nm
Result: 1.2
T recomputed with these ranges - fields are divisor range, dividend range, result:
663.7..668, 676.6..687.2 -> 1.27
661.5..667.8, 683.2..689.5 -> 1.25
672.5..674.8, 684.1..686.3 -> 1.29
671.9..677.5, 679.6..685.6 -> 1.25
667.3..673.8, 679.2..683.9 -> 1.30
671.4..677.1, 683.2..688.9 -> 1.20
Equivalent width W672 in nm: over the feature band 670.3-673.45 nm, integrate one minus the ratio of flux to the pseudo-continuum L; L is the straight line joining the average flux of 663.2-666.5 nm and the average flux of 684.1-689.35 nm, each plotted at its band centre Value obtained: 0.17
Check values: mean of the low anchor 10.4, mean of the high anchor 13.1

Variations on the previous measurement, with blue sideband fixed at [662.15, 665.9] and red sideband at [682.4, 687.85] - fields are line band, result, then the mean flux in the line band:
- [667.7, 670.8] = 0.22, 10.4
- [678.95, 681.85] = -0.10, 13.4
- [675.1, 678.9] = 0.22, 11.7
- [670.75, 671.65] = 0.09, 10.4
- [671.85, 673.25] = 0.09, 11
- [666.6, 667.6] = 0.01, 10.8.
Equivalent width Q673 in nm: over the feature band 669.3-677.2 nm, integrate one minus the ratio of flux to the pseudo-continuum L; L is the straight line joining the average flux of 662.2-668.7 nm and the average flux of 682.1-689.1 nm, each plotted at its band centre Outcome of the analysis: 0.51 nm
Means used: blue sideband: 10.5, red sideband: 13.4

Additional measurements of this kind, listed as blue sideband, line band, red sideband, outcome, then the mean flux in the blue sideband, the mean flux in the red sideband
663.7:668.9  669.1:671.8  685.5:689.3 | 0.15 nm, 10.5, 12.7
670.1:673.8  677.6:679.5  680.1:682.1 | 0.09 nm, 10.7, 14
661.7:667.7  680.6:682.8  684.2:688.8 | -0.29 nm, 10.5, 13.3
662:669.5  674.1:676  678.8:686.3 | 0.19 nm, 10.5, 13.8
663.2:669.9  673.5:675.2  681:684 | 0.18 nm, 10.5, 14.2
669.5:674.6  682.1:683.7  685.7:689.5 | -0.27 nm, 10.7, 12.5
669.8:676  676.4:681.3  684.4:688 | -0.20 nm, 10.8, 13.6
